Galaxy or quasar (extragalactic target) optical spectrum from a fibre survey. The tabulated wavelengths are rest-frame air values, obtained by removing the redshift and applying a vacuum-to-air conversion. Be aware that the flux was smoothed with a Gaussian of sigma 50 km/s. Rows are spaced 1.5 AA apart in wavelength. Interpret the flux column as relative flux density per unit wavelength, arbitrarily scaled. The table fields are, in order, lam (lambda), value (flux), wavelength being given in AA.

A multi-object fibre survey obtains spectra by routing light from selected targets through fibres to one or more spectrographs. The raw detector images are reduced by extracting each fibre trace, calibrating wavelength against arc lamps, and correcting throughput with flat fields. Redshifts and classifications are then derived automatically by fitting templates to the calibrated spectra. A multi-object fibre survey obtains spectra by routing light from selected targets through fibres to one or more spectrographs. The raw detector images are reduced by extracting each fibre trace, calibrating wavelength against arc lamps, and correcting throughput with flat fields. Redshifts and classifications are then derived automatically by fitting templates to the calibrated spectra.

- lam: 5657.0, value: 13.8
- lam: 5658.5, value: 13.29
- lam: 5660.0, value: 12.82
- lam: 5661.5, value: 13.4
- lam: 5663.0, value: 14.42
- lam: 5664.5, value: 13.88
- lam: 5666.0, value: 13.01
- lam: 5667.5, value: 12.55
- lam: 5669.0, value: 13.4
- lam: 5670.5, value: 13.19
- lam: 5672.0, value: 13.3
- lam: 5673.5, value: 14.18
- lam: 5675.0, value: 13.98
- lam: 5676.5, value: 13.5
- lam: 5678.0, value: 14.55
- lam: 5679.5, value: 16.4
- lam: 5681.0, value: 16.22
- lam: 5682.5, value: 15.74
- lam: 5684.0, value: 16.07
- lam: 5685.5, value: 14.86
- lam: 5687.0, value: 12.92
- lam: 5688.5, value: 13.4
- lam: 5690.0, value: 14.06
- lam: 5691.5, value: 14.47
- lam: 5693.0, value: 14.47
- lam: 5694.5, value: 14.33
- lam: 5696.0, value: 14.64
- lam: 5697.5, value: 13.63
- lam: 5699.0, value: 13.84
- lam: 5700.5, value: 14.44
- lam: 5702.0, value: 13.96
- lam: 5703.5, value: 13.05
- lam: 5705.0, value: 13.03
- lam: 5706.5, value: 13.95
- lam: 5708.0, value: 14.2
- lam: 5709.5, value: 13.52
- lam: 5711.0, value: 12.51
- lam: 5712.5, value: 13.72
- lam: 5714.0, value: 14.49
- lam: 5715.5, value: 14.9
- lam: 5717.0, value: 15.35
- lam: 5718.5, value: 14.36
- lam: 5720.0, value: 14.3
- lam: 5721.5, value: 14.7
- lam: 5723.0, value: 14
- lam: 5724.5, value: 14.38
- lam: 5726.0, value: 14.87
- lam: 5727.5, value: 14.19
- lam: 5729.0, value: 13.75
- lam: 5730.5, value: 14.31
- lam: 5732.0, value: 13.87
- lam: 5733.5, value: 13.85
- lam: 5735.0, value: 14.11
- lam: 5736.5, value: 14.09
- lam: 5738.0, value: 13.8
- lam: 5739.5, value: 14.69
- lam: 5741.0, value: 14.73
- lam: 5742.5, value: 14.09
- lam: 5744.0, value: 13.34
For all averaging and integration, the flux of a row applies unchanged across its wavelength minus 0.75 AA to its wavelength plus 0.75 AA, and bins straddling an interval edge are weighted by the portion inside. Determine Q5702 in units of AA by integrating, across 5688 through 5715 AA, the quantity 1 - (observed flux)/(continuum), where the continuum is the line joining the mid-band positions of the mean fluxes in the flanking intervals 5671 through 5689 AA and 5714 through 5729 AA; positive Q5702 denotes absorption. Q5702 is 1.2 AA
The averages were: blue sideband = 14.6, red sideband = 14.5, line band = 13.9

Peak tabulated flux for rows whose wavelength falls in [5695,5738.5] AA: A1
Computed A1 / 15.35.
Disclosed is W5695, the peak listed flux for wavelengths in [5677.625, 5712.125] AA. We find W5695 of 16.4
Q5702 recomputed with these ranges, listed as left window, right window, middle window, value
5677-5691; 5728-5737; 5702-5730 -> 0.4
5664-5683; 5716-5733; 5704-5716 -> 0.5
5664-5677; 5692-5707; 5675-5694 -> -1.4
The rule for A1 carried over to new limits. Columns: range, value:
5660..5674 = 14.42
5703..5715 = 14.49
